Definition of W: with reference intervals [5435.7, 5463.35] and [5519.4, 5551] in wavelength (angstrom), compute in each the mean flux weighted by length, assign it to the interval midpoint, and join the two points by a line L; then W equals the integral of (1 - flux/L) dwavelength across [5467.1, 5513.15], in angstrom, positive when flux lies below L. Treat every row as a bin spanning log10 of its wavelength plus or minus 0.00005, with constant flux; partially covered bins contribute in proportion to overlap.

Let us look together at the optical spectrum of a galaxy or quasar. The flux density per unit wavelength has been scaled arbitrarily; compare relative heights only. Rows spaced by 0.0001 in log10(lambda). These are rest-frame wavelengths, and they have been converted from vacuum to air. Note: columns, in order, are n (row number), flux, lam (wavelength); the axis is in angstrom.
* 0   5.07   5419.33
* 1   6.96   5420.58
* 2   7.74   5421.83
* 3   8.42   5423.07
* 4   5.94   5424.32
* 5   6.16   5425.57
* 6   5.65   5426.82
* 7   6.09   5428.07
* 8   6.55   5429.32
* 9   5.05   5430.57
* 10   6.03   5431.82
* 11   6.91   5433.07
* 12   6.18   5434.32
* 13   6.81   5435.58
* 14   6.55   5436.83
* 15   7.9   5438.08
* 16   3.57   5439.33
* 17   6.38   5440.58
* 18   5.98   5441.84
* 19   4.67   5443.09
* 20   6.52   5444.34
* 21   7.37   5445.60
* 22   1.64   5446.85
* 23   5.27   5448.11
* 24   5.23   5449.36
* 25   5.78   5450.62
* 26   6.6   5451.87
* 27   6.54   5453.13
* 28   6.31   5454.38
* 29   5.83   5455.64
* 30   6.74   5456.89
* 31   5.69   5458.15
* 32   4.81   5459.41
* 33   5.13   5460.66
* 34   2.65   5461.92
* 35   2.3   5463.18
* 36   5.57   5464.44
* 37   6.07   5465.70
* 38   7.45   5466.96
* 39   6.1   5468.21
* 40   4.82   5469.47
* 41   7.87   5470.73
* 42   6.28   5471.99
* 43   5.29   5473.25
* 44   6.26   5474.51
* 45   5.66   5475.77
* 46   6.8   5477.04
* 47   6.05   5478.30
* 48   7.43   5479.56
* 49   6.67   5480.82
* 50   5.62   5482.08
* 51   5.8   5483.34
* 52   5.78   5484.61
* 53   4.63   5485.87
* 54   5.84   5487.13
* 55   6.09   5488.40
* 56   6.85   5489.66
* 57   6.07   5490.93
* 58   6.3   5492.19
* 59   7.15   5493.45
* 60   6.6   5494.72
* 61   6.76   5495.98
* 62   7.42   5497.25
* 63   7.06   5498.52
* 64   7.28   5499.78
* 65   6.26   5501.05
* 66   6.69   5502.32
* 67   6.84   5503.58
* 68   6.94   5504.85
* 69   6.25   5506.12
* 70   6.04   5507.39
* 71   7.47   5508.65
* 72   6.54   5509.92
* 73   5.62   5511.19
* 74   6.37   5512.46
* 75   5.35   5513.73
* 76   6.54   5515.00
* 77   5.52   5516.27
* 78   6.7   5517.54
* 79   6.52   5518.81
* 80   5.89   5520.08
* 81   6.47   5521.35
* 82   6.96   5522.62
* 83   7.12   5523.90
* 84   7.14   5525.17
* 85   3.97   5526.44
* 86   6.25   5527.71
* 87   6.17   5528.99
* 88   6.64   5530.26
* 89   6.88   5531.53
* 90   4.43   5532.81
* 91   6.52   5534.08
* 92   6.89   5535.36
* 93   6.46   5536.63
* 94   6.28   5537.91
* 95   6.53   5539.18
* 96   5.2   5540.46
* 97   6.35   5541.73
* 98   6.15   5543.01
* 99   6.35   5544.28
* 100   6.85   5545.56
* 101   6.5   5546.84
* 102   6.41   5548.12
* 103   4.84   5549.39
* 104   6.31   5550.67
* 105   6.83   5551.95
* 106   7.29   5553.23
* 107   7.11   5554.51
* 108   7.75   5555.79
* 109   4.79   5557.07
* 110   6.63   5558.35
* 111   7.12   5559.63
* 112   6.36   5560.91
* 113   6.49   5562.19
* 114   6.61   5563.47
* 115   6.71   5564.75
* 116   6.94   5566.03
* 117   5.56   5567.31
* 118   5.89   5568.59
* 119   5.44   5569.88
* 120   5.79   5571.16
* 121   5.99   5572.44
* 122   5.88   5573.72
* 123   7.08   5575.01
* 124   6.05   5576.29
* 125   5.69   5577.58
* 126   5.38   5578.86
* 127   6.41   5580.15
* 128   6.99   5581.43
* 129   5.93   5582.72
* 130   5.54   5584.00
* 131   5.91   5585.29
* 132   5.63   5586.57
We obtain -4.2 angstrom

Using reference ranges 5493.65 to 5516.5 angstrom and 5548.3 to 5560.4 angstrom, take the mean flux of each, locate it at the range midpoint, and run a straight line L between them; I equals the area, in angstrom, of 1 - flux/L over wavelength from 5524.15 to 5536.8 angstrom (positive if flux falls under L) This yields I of 0.74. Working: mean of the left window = 6.56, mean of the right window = 6.51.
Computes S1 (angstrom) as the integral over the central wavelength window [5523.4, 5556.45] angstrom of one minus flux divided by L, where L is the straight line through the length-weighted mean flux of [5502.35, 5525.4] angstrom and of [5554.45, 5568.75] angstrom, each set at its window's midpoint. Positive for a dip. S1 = 0.6 angstrom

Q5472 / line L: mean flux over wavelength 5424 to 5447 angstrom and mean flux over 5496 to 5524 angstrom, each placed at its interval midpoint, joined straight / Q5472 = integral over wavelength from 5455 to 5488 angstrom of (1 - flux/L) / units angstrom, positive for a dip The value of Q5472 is 2.7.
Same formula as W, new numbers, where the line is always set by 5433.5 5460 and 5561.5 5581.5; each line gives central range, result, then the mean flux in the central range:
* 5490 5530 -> -3.10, 6.46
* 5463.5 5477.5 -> -0.49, 6.1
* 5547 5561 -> -0.88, 6.5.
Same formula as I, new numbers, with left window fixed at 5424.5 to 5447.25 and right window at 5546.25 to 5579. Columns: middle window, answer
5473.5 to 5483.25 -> -0.4 angstrom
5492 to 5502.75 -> -1.3 angstrom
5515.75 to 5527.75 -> -0.2 angstrom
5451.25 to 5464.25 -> 1.6 angstrom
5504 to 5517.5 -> -0.3 angstrom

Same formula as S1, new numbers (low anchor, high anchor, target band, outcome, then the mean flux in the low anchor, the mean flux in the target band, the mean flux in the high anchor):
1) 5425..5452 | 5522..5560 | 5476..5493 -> -0.2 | 5.84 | 6.15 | 6.35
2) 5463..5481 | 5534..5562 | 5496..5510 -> -1.3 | 6.12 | 6.81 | 6.43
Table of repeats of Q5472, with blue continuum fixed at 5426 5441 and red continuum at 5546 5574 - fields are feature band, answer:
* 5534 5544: 0.0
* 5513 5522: 0.2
